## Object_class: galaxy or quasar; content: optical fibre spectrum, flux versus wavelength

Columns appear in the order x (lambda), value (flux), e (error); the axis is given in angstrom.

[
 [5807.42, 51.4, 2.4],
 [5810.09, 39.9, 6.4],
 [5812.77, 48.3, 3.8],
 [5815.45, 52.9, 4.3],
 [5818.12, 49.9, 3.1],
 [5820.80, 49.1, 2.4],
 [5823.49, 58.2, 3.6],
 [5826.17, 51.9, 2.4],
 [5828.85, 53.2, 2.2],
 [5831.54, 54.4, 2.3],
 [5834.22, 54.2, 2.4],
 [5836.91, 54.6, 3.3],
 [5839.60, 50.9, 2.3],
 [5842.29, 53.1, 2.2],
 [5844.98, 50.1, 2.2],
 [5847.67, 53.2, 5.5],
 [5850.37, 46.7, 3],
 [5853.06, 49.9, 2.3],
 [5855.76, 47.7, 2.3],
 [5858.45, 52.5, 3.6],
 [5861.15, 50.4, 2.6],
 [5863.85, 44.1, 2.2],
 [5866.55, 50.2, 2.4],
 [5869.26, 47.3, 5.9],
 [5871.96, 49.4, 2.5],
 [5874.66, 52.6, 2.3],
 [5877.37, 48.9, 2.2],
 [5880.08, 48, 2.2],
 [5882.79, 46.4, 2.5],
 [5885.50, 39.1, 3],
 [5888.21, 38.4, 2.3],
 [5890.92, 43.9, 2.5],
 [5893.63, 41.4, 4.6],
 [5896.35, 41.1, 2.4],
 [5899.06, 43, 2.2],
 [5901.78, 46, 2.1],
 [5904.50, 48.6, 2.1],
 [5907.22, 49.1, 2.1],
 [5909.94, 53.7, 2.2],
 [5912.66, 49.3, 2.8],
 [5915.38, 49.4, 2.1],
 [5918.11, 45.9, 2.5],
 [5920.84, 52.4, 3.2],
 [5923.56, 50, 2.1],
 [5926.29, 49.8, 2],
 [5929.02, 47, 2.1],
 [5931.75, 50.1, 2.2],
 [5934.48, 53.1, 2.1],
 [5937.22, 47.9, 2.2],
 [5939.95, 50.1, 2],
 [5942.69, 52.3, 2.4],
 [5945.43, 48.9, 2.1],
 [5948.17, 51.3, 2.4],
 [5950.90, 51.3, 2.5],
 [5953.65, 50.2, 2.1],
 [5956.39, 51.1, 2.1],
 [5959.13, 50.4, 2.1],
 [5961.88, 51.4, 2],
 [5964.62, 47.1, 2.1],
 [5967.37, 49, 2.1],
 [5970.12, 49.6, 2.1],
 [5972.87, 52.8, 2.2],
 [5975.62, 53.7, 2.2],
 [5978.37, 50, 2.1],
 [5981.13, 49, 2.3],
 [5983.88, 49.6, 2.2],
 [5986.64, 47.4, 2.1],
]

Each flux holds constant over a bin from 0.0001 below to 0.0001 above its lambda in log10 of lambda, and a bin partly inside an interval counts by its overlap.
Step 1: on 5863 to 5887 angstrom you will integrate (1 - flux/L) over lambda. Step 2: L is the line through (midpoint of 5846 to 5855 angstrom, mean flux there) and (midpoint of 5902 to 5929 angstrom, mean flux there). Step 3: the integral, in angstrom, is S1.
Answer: 1.1 angstrom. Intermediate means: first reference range 49.8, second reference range 49.5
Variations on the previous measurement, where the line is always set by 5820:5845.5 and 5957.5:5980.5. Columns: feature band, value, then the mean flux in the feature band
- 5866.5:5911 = 5.05 angstrom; 46.1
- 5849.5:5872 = 1.67 angstrom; 48.7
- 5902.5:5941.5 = 1.28 angstrom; 49.7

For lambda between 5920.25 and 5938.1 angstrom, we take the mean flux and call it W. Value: 50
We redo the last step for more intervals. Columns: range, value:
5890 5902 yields 42.8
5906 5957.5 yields 50.2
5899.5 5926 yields 49.2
